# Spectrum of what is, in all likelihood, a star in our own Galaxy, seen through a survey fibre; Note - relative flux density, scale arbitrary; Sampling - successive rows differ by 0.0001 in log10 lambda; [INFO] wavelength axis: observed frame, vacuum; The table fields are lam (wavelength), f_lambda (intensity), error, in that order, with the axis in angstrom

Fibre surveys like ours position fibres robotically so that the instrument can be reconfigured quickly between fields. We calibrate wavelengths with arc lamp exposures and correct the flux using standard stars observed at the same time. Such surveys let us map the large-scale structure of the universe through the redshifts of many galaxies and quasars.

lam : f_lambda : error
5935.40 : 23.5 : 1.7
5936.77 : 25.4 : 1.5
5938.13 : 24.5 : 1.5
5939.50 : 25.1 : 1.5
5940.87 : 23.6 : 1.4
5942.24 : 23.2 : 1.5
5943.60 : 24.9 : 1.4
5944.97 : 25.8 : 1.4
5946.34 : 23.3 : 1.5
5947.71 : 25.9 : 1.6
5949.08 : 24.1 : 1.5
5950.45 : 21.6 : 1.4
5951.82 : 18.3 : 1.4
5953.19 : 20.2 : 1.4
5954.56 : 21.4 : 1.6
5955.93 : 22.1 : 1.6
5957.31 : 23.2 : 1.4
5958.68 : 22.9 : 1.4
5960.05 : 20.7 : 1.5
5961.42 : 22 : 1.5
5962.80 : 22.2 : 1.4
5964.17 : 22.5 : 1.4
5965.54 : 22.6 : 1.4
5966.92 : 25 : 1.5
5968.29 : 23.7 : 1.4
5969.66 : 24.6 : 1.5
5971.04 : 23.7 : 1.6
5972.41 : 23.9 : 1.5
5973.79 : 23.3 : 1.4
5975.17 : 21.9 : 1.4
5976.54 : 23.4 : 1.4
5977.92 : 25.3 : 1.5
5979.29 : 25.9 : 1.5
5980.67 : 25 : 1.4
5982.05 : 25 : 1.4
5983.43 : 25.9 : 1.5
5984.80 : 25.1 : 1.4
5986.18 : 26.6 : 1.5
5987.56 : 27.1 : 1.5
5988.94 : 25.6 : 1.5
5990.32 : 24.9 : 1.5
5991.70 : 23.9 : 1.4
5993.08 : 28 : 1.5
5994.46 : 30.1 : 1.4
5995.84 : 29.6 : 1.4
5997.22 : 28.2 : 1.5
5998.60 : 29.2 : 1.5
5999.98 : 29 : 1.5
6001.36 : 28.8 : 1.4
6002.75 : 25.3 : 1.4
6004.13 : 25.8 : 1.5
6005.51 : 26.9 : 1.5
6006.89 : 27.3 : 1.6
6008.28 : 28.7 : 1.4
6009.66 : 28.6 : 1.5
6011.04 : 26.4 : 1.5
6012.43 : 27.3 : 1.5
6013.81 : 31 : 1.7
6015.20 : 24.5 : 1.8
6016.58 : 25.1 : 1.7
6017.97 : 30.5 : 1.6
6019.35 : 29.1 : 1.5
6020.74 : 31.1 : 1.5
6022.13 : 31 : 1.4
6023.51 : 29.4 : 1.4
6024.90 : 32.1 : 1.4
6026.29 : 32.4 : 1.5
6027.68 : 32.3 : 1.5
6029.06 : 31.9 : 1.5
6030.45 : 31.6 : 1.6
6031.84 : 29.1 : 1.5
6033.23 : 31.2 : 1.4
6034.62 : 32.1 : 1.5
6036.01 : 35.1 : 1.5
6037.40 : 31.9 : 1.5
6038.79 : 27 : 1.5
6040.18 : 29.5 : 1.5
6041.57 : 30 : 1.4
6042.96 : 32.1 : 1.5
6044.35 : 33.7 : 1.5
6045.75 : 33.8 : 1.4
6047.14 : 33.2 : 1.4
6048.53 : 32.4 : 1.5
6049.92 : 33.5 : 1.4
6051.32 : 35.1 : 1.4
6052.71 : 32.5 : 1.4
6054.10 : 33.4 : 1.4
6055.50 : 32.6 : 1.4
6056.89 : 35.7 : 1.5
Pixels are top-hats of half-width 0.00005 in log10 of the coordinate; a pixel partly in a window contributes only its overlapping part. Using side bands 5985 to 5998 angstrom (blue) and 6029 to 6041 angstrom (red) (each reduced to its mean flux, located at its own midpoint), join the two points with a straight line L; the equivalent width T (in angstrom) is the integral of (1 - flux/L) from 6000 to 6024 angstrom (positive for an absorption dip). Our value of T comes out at 0.7 angstrom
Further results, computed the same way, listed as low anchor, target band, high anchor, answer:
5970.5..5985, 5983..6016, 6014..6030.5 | -0.1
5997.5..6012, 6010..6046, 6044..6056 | 0.2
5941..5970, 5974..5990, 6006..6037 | 0.4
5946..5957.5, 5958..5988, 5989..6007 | 0.7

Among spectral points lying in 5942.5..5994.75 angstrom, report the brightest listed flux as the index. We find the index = 30.1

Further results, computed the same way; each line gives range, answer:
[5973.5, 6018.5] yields 31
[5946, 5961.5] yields 25.9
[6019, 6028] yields 32.4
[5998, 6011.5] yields 29.2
